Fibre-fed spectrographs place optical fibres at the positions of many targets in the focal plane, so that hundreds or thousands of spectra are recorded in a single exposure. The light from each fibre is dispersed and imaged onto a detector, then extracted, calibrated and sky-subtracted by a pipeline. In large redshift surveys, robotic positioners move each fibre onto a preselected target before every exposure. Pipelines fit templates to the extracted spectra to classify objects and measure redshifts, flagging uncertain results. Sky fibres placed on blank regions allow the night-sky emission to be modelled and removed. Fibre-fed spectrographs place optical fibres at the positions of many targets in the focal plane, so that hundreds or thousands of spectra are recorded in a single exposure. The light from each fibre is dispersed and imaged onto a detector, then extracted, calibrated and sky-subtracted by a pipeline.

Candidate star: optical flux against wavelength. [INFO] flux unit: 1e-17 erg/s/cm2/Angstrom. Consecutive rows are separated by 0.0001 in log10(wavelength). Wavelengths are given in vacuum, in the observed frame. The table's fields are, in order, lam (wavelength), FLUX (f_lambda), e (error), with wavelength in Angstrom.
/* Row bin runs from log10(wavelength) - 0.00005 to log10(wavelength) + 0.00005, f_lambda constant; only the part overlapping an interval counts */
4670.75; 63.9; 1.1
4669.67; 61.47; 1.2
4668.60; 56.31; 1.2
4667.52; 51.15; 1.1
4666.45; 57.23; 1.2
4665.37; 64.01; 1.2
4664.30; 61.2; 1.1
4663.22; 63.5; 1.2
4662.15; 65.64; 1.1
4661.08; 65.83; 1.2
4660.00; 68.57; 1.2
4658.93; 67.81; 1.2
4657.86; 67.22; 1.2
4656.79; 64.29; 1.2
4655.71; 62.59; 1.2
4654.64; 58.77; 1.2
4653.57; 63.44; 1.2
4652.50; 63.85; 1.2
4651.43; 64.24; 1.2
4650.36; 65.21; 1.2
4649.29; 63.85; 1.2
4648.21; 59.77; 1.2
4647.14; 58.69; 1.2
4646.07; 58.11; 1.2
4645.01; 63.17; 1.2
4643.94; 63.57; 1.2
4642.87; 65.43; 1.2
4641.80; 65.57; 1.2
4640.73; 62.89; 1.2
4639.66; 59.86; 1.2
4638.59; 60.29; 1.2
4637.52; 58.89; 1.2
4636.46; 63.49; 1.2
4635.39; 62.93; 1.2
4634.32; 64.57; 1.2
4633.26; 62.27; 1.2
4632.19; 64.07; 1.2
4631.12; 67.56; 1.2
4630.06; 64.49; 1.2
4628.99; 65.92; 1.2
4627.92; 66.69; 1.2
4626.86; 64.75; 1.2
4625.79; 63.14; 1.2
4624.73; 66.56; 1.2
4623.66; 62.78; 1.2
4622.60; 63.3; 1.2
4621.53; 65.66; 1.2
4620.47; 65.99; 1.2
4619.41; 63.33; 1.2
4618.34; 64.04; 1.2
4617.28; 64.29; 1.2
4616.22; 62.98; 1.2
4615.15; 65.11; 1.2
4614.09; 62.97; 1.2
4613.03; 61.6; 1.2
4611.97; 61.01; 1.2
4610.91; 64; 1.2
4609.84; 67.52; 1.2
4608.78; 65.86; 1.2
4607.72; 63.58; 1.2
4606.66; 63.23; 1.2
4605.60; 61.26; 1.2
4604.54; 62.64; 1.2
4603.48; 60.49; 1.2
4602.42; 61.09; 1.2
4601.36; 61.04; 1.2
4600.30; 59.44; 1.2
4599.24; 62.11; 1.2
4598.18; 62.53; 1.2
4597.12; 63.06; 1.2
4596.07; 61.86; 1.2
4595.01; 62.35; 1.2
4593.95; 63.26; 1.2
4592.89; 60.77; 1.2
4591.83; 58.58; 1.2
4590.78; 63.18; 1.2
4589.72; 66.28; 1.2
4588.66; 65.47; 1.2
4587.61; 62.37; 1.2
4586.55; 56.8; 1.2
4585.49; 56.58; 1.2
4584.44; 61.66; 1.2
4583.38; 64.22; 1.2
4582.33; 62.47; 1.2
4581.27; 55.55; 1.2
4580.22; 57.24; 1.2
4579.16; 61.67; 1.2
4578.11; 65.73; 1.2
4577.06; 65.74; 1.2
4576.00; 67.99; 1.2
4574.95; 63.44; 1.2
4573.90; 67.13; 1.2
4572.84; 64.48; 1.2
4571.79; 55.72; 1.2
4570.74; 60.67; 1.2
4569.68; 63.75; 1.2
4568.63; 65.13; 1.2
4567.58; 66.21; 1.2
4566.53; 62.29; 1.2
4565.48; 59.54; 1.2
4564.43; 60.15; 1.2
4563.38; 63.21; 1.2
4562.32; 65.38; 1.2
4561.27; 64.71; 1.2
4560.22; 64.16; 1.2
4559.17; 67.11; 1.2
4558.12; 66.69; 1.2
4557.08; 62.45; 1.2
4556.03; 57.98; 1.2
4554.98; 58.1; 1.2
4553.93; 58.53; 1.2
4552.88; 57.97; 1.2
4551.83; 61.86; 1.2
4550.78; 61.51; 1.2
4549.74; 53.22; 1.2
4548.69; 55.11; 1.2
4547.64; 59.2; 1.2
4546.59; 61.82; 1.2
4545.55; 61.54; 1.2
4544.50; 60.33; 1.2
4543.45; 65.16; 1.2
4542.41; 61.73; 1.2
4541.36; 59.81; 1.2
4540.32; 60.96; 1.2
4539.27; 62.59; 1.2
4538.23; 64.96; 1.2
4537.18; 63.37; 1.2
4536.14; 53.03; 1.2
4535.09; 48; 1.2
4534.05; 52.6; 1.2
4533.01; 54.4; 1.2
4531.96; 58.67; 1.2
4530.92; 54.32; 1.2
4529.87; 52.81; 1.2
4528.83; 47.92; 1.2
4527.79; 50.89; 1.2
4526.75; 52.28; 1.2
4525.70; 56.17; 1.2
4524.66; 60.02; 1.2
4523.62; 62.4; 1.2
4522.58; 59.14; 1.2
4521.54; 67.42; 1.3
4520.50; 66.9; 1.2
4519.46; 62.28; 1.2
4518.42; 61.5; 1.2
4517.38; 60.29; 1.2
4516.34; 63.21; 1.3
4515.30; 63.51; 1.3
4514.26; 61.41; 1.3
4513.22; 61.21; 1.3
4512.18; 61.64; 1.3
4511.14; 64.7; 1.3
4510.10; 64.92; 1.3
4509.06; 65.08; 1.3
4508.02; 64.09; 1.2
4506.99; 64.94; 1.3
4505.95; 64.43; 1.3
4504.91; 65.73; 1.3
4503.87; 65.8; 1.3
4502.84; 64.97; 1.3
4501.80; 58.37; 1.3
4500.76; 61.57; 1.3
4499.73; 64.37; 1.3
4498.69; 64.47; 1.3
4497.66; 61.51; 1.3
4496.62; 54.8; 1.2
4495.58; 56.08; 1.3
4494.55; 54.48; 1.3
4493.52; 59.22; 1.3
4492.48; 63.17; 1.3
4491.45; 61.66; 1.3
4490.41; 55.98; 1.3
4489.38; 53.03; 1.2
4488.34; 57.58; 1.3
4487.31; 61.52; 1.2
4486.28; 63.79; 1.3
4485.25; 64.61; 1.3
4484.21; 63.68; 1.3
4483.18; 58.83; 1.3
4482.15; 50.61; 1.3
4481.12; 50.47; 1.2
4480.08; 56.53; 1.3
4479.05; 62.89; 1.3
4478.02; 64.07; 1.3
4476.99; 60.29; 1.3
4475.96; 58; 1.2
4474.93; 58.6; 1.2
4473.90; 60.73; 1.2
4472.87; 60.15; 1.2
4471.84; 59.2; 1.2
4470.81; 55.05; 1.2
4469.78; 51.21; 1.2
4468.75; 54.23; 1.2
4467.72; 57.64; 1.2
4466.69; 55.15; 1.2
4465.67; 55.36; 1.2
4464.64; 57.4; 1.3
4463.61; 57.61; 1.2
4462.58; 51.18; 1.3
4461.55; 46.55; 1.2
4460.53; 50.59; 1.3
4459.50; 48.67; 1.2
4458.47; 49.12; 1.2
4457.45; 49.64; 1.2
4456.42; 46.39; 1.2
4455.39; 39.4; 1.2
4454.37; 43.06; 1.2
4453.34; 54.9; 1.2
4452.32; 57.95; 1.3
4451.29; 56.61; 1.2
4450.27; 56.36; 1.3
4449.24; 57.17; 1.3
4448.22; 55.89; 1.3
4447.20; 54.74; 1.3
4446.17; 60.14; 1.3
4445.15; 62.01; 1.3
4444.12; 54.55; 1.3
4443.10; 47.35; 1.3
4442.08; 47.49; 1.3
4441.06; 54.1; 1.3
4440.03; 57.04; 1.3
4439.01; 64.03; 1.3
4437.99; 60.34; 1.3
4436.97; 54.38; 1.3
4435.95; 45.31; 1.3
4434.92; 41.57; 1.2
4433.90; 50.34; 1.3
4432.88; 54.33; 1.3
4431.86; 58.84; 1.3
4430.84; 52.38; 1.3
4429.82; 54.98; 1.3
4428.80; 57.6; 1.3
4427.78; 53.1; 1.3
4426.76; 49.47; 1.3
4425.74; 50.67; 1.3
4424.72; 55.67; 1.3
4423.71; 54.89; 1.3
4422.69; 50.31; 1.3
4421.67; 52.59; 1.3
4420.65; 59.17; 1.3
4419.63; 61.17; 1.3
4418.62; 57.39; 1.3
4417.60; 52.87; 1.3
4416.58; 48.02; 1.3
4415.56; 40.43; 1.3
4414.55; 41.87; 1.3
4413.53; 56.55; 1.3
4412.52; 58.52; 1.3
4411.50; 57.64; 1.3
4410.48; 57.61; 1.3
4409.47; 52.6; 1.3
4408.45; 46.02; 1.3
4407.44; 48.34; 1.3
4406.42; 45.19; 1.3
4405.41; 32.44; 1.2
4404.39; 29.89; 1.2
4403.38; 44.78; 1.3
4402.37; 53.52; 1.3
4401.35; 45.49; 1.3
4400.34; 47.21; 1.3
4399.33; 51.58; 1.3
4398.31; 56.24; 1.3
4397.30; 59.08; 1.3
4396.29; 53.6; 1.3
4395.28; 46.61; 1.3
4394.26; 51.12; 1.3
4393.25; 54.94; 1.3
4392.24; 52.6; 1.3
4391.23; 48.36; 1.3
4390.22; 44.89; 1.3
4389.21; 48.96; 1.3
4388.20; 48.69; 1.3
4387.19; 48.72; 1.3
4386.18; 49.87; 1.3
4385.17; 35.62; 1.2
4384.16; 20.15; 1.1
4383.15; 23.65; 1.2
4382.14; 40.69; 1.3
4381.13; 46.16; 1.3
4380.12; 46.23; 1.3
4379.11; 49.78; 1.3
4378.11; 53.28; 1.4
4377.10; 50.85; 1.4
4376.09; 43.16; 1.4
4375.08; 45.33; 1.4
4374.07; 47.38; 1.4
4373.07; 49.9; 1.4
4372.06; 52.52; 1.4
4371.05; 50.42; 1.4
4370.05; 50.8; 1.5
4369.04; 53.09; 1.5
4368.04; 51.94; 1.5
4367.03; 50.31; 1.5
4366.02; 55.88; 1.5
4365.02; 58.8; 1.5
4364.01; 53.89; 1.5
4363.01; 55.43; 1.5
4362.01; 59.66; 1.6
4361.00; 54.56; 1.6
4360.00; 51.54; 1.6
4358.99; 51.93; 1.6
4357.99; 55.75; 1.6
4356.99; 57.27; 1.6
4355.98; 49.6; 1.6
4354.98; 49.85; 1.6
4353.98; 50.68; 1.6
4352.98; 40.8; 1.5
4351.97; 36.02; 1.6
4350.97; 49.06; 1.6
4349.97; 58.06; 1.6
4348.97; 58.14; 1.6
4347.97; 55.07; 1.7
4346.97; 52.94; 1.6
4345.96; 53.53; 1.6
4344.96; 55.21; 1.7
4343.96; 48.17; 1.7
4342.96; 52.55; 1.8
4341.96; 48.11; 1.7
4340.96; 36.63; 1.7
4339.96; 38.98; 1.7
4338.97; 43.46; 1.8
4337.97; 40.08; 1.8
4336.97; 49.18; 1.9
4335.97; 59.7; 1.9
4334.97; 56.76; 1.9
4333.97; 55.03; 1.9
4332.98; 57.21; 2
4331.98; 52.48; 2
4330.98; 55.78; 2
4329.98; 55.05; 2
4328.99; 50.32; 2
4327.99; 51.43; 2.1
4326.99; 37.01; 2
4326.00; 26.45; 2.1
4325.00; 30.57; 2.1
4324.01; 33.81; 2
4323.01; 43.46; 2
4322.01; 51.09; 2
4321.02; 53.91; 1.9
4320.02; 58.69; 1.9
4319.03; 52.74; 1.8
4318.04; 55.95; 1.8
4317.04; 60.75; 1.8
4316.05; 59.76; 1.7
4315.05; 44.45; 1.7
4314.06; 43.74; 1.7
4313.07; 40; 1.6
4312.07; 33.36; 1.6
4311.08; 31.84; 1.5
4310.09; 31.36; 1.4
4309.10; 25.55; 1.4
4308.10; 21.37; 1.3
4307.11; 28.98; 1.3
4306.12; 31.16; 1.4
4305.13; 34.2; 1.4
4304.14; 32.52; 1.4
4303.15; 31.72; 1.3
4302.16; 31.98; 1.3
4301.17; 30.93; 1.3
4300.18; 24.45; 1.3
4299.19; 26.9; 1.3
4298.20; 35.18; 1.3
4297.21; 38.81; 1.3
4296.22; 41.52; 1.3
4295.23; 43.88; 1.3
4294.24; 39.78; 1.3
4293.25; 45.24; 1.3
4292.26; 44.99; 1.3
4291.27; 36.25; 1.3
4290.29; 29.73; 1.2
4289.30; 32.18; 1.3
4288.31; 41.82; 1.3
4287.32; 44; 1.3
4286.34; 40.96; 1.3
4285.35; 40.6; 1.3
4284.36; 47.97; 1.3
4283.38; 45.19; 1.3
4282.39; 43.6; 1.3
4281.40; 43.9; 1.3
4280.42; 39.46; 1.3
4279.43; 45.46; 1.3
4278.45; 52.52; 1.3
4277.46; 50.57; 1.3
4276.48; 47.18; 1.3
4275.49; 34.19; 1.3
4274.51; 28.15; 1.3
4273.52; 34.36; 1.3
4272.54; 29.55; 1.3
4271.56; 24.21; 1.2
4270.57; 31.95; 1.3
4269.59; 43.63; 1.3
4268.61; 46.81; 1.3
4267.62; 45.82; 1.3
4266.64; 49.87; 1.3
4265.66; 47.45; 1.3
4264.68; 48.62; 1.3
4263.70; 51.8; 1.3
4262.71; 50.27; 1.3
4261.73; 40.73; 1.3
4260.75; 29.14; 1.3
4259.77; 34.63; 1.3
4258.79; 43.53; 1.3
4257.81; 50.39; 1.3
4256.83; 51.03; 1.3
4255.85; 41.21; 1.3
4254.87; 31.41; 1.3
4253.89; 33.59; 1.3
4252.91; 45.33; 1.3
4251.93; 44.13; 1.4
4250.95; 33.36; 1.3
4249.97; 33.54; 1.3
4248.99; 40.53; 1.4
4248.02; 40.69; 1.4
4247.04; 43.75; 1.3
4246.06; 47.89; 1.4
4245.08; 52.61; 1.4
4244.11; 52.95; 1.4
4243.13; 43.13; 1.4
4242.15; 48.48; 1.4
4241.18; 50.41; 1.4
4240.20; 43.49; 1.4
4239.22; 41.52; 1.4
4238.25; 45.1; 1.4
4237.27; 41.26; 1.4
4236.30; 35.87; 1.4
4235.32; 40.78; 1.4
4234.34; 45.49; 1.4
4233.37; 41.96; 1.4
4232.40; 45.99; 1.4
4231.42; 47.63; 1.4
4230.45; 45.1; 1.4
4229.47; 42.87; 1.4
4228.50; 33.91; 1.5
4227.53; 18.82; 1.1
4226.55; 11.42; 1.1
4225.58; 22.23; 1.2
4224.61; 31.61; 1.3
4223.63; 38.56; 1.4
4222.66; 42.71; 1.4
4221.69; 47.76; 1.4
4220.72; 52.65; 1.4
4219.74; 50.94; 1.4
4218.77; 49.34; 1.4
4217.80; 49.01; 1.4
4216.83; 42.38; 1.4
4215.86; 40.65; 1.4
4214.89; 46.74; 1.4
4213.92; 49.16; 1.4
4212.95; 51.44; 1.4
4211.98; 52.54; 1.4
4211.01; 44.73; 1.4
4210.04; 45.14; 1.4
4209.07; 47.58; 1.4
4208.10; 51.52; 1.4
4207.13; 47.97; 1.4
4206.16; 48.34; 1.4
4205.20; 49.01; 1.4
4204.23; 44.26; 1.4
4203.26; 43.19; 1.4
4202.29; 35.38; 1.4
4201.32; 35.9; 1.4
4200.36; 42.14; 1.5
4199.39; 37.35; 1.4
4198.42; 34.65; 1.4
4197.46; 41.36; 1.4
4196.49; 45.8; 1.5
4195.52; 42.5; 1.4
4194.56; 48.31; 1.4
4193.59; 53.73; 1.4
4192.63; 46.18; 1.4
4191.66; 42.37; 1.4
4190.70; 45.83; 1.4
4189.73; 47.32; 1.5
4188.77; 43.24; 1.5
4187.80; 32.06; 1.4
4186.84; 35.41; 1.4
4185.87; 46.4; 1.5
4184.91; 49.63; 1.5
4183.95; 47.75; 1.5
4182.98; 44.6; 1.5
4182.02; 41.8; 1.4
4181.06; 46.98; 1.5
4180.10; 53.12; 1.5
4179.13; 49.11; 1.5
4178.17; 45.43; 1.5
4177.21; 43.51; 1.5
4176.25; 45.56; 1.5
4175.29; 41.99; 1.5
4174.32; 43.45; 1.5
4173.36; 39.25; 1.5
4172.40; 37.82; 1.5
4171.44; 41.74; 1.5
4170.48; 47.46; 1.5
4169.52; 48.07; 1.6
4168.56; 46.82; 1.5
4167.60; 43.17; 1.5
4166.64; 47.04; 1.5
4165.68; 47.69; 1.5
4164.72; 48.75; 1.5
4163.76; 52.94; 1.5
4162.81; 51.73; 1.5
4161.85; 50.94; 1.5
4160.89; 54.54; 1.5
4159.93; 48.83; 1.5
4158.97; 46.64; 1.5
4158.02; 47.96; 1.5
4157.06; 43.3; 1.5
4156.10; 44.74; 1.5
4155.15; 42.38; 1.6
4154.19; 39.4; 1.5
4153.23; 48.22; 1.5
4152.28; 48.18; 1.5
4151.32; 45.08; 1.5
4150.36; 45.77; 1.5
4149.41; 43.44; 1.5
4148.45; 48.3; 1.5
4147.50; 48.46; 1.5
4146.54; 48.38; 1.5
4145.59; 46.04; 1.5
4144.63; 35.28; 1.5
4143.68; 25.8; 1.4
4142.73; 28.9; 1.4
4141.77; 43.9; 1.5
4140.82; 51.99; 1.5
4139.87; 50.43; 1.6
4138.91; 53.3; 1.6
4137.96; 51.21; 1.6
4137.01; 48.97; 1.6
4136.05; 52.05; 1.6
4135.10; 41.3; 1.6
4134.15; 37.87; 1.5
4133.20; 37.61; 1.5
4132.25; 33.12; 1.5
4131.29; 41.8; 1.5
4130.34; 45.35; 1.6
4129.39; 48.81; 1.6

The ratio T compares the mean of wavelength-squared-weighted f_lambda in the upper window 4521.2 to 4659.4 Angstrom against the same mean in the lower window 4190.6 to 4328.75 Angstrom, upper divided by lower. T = 1.73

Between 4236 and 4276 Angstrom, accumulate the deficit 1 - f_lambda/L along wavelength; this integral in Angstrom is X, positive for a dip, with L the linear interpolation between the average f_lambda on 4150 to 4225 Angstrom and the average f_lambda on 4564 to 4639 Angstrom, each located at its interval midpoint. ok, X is 5.4 Angstrom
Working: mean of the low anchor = 45.3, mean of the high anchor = 62.9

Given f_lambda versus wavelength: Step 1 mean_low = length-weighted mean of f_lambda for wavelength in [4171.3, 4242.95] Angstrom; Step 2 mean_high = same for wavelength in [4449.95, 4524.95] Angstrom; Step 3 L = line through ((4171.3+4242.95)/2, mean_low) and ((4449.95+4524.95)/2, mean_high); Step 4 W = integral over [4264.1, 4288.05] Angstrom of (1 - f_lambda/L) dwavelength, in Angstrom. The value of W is 2.6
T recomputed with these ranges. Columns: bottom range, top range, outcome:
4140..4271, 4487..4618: 1.64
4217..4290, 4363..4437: 1.28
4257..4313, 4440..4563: 1.67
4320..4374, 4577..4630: 1.41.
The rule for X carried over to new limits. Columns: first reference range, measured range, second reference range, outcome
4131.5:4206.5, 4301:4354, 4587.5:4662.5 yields 6.58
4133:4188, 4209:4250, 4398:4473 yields 3.62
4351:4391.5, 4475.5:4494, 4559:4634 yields -1.15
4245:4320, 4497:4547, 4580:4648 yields -3.70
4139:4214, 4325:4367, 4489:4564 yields 1.64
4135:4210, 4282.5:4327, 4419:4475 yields 9.23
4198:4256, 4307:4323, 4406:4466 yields 1.05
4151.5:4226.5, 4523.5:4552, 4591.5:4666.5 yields 0.87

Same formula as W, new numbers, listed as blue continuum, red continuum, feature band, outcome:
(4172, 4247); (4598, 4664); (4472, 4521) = -3.3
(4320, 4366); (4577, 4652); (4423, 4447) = 0.1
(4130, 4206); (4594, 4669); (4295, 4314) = 6.6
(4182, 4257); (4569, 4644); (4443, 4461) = 0.8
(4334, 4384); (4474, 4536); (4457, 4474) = 0.9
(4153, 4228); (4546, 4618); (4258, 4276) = 2.9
